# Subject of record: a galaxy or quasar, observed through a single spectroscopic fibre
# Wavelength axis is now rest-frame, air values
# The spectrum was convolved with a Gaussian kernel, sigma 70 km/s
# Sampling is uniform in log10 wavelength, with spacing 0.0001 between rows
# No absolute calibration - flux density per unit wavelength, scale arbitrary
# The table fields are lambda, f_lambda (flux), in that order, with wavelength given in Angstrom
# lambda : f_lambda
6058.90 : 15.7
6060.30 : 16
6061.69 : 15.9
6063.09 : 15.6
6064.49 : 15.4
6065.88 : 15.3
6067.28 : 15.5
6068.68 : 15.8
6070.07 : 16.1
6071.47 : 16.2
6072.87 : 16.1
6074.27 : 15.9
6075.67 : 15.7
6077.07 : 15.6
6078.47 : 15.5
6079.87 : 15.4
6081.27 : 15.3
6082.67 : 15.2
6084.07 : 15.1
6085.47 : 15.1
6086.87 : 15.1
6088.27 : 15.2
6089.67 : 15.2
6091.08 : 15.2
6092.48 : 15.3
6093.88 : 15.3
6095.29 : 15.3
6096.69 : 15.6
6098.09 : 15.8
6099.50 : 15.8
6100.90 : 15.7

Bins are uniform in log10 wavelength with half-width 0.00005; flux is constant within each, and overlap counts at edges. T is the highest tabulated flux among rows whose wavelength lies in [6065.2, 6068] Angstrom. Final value 15.5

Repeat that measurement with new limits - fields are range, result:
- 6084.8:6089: 15.2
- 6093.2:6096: 15.3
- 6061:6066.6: 15.9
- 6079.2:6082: 15.4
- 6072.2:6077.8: 16.1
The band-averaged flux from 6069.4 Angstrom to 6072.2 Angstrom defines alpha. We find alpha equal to 16.1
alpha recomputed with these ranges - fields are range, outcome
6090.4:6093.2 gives 15.3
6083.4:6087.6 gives 15.1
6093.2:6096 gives 15.3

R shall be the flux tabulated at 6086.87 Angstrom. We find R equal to 15.1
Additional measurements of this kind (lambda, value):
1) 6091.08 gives 15.2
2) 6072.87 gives 16.1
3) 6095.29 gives 15.3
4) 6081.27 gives 15.3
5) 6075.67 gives 15.7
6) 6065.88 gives 15.3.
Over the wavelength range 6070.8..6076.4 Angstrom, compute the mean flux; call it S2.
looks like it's 16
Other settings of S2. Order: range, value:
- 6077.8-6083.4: 15.4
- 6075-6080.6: 15.5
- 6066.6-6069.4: 15.7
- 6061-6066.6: 15.5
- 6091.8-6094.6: 15.3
